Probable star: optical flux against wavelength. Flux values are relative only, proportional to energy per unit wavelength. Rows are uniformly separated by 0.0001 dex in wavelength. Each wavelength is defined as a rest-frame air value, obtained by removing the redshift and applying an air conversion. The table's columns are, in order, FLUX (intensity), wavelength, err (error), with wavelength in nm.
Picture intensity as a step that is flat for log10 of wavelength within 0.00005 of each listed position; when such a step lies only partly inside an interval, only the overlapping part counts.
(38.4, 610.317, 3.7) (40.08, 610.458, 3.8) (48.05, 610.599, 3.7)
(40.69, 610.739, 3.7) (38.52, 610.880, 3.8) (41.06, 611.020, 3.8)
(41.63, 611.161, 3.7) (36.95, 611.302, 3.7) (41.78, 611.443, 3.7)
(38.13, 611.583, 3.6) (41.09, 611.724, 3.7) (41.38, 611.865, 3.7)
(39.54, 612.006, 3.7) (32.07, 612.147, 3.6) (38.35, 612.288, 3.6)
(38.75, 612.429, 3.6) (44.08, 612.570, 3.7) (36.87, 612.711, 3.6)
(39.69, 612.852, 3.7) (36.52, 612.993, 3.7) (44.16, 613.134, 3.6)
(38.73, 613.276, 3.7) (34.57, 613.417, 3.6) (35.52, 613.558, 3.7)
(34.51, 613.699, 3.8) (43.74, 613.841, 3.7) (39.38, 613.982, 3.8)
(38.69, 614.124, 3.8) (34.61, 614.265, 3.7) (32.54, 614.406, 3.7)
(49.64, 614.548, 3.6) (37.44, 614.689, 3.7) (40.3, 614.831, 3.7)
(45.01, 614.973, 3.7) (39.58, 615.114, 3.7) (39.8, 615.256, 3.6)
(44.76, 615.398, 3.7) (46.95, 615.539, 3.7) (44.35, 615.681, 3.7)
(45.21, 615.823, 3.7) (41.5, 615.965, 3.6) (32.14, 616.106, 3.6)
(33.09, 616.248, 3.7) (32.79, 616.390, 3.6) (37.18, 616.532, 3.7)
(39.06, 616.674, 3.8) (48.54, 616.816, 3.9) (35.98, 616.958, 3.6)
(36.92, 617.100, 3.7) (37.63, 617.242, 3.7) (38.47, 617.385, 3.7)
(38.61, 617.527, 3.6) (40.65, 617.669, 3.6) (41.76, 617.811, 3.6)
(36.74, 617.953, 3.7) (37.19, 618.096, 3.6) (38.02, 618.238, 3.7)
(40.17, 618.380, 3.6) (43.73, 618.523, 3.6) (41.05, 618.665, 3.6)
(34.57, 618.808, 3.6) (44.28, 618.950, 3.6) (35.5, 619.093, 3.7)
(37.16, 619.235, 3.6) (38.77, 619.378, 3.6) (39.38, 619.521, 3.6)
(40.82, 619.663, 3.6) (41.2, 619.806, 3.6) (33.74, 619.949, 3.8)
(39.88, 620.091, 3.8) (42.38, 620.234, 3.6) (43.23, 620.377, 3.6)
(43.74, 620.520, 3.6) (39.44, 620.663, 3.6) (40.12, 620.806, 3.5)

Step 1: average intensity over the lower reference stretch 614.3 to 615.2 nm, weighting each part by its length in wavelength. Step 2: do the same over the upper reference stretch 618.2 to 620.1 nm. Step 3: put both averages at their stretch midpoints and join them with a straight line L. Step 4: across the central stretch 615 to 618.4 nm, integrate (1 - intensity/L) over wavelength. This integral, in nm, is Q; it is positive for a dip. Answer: 0.03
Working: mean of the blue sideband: 40.5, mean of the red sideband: 39.2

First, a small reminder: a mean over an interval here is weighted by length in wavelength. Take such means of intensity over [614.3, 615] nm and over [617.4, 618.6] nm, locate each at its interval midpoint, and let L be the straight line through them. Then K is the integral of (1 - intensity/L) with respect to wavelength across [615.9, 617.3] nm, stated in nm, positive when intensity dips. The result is 0.09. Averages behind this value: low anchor 40.4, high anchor 39.6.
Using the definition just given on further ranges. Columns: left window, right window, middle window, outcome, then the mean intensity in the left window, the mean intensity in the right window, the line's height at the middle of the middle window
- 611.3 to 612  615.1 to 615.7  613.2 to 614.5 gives 0.15 nm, 40.1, 43.3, 42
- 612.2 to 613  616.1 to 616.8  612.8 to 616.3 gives -0.20 nm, 39.1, 36.2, 37.6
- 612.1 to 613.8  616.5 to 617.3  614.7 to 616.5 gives -0.06 nm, 38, 39.4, 38.9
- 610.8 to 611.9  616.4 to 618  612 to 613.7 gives 0.07 nm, 40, 39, 39.8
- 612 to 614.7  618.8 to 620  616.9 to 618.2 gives 0.01 nm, 38.5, 38.7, 38.6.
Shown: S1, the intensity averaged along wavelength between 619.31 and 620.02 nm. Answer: 38.8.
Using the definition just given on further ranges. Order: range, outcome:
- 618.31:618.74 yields 41.5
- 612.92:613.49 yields 38.5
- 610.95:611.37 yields 39.9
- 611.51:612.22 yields 38.5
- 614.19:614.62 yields 39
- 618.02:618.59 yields 39.7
